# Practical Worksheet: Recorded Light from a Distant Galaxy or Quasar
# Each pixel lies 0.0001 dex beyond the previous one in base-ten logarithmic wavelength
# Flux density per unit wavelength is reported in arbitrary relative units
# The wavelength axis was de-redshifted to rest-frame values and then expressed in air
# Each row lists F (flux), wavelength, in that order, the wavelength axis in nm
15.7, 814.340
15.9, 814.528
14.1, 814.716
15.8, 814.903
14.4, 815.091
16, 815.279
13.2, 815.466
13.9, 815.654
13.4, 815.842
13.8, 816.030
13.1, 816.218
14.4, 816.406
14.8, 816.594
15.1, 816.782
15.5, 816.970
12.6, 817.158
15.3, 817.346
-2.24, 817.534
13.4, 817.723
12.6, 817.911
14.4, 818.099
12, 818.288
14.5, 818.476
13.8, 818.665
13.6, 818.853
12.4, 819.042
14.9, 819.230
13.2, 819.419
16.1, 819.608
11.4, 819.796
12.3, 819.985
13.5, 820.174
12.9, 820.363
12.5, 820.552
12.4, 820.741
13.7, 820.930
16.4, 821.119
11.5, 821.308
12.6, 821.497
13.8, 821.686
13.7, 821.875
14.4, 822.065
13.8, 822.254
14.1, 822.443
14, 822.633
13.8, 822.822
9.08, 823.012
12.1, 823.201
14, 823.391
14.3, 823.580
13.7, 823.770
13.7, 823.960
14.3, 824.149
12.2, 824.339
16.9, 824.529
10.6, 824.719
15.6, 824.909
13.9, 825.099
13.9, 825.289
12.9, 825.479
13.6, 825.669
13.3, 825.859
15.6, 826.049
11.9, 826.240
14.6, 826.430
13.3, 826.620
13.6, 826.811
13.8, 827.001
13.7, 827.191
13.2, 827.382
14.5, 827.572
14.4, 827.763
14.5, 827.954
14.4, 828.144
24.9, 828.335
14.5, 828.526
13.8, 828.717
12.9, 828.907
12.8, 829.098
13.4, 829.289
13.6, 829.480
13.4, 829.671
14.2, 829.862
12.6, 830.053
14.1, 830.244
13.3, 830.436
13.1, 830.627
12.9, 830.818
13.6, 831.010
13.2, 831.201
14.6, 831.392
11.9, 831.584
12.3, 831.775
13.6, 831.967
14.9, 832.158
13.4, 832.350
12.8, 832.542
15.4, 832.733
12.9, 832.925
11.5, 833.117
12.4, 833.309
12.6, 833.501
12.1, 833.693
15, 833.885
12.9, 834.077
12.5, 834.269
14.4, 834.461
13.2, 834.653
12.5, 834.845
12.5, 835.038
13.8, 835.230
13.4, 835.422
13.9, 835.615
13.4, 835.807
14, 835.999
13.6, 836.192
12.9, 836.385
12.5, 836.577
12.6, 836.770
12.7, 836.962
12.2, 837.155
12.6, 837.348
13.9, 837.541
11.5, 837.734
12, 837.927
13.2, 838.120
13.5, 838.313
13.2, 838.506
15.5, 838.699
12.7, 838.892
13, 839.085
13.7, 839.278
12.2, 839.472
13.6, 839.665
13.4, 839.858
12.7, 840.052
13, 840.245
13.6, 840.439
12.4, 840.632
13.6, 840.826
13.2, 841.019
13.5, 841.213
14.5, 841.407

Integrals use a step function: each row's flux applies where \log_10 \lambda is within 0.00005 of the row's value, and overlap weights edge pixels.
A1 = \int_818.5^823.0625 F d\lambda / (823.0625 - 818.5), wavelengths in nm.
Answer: 13.4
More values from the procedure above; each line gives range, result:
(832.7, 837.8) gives 13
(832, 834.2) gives 13.3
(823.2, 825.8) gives 13.7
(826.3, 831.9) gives 14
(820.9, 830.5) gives 13.9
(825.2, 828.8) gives 14.4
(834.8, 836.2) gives 13.4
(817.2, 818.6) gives 11.5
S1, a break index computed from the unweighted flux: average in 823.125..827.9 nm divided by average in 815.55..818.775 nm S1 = 1.1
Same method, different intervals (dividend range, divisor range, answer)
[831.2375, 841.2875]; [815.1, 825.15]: 0.99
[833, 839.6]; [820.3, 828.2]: 0.96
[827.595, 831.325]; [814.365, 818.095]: 1.05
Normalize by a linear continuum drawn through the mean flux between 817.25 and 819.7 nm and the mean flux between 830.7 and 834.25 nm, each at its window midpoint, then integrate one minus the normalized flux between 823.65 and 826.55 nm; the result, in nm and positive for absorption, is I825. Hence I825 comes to -0.20 nm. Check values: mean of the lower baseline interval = 12.6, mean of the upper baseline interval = 13.2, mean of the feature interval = 13.8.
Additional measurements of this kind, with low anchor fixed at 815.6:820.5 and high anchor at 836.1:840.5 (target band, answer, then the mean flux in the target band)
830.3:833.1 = -0.07 nm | 13.4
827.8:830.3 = -0.29 nm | 14.6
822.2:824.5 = -0.05 nm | 13.4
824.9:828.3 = -0.26 nm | 14.1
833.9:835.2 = -0.01 nm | 13.2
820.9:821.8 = -0.04 nm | 13.6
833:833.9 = 0.04 nm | 12.5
